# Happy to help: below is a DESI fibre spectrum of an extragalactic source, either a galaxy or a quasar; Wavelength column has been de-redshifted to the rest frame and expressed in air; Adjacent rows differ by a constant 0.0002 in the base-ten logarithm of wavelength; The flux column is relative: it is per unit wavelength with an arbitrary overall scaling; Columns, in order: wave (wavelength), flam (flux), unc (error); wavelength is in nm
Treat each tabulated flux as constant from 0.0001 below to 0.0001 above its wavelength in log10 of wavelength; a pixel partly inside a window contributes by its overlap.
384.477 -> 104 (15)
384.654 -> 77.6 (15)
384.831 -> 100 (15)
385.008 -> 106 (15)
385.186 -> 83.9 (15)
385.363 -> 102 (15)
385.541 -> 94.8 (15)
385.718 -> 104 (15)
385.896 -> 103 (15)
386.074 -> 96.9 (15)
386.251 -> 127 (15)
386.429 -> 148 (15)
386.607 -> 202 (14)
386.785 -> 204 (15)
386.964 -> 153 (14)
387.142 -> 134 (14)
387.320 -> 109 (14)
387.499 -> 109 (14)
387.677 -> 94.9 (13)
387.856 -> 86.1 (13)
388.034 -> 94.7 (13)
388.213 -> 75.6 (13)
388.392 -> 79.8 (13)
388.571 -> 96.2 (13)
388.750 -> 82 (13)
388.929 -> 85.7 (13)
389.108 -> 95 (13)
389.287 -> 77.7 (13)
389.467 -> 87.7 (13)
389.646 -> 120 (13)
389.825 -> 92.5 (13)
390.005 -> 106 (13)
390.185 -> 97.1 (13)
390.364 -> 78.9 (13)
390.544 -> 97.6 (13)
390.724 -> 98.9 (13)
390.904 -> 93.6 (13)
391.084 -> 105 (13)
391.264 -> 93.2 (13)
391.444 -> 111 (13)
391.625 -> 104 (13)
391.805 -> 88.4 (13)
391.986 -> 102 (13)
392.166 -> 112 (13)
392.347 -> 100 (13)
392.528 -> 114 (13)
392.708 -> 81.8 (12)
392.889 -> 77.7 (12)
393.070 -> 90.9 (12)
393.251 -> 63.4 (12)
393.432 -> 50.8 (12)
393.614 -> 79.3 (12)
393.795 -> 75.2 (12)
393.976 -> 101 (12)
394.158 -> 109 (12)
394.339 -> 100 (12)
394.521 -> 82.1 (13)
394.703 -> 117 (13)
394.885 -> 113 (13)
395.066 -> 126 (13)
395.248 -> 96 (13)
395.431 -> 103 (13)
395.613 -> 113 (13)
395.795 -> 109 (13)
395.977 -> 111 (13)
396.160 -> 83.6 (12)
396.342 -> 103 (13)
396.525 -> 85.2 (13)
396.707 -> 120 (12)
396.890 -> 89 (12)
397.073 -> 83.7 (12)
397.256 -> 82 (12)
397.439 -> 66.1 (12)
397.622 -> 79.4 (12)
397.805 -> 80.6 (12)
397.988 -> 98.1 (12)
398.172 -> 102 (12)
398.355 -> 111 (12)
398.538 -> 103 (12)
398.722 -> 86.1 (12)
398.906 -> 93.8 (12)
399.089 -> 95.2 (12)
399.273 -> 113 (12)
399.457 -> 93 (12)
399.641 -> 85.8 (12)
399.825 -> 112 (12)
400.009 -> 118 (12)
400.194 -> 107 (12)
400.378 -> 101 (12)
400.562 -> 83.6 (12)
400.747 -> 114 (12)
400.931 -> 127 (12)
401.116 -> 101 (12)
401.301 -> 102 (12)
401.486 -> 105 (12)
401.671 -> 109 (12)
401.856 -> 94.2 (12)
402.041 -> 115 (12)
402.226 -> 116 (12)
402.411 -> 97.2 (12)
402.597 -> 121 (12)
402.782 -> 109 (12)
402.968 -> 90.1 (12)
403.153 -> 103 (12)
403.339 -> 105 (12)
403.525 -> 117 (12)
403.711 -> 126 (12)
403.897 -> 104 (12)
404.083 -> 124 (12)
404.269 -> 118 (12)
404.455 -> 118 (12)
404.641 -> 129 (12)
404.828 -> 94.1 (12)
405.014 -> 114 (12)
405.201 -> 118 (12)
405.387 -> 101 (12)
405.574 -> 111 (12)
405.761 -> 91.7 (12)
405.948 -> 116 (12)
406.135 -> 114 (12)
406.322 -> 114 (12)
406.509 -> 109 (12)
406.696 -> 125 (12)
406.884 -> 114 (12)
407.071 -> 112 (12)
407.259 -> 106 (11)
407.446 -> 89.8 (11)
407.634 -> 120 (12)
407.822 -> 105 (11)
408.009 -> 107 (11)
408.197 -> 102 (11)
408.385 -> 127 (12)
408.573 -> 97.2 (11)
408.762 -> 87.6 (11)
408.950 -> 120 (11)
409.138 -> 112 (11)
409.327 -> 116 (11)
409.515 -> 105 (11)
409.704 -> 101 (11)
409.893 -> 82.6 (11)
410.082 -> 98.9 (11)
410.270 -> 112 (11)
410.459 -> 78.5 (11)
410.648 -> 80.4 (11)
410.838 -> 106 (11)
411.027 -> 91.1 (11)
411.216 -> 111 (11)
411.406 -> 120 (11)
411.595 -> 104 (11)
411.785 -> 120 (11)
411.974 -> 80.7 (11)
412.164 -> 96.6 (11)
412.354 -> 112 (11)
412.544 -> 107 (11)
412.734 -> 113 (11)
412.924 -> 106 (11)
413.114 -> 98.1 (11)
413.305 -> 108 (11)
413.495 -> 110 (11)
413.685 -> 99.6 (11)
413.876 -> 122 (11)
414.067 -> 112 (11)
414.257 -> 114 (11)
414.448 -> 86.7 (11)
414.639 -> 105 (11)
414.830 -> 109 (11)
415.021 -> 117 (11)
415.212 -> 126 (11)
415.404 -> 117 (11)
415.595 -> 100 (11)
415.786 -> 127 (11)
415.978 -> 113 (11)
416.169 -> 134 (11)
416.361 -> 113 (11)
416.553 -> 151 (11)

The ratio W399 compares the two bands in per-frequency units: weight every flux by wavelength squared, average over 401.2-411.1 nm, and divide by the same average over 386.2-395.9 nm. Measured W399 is 1.13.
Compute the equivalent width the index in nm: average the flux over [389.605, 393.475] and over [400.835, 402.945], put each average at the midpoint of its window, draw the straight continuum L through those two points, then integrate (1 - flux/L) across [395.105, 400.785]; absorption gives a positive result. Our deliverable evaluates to 0.30 nm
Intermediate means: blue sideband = 94.7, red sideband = 108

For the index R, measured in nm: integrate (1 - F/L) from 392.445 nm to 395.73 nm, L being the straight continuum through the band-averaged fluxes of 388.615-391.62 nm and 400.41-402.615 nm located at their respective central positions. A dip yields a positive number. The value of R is 0.171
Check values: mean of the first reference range 95.4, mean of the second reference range 106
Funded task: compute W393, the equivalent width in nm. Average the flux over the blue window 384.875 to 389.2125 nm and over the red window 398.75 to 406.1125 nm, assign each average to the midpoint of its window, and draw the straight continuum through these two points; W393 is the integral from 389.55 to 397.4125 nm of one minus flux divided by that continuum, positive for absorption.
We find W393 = 0.93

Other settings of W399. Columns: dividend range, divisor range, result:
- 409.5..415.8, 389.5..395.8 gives 1.20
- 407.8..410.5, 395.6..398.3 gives 1.18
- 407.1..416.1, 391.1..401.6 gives 1.17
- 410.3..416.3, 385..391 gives 1.15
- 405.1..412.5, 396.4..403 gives 1.10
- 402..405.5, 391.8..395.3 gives 1.25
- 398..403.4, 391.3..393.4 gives 1.16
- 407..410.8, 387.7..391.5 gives 1.22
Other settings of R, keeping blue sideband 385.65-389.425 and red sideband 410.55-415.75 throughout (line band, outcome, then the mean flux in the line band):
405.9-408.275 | -0.05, 110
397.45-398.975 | 0.24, 92.8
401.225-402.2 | 0.03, 106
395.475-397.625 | 0.30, 94.5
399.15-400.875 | 0.09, 103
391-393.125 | 0.24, 98.4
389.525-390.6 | 0.13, 98.4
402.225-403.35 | 0.04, 105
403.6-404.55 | -0.08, 118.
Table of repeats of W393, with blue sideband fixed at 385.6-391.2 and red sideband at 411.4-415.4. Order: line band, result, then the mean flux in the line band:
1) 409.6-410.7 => 0.153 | 92.8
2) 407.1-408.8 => 0.036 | 105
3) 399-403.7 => 0.083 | 106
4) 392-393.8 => 0.365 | 85.7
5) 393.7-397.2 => 0.219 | 101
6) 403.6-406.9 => -0.173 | 113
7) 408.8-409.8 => -0.015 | 109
